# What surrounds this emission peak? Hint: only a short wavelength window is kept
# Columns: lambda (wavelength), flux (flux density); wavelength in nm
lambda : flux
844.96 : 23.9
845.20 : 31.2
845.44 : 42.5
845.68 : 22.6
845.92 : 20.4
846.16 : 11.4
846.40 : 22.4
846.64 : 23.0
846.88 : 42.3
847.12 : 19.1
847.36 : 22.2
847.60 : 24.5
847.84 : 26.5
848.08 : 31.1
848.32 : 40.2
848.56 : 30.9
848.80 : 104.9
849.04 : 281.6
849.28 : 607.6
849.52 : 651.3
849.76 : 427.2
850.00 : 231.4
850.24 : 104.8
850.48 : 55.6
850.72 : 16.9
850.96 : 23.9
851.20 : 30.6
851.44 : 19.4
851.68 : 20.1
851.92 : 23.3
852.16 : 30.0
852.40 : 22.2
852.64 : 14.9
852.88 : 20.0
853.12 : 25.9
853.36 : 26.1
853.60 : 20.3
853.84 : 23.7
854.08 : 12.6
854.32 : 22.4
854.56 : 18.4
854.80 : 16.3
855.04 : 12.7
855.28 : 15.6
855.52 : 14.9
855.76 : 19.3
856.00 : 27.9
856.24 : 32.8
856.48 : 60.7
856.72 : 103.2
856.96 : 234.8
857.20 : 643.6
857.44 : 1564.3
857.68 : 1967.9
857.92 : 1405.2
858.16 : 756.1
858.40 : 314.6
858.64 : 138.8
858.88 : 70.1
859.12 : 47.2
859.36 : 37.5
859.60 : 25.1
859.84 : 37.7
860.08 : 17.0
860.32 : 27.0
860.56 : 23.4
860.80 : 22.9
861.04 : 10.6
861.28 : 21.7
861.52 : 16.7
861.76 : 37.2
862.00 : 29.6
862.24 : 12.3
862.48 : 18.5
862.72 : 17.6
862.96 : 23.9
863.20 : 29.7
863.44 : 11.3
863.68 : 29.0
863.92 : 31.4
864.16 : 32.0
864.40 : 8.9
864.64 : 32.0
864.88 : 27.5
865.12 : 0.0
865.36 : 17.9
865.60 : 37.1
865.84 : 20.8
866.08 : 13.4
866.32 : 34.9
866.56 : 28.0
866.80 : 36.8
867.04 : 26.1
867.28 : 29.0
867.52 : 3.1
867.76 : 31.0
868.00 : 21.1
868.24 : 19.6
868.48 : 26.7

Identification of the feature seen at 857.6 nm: [O III]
